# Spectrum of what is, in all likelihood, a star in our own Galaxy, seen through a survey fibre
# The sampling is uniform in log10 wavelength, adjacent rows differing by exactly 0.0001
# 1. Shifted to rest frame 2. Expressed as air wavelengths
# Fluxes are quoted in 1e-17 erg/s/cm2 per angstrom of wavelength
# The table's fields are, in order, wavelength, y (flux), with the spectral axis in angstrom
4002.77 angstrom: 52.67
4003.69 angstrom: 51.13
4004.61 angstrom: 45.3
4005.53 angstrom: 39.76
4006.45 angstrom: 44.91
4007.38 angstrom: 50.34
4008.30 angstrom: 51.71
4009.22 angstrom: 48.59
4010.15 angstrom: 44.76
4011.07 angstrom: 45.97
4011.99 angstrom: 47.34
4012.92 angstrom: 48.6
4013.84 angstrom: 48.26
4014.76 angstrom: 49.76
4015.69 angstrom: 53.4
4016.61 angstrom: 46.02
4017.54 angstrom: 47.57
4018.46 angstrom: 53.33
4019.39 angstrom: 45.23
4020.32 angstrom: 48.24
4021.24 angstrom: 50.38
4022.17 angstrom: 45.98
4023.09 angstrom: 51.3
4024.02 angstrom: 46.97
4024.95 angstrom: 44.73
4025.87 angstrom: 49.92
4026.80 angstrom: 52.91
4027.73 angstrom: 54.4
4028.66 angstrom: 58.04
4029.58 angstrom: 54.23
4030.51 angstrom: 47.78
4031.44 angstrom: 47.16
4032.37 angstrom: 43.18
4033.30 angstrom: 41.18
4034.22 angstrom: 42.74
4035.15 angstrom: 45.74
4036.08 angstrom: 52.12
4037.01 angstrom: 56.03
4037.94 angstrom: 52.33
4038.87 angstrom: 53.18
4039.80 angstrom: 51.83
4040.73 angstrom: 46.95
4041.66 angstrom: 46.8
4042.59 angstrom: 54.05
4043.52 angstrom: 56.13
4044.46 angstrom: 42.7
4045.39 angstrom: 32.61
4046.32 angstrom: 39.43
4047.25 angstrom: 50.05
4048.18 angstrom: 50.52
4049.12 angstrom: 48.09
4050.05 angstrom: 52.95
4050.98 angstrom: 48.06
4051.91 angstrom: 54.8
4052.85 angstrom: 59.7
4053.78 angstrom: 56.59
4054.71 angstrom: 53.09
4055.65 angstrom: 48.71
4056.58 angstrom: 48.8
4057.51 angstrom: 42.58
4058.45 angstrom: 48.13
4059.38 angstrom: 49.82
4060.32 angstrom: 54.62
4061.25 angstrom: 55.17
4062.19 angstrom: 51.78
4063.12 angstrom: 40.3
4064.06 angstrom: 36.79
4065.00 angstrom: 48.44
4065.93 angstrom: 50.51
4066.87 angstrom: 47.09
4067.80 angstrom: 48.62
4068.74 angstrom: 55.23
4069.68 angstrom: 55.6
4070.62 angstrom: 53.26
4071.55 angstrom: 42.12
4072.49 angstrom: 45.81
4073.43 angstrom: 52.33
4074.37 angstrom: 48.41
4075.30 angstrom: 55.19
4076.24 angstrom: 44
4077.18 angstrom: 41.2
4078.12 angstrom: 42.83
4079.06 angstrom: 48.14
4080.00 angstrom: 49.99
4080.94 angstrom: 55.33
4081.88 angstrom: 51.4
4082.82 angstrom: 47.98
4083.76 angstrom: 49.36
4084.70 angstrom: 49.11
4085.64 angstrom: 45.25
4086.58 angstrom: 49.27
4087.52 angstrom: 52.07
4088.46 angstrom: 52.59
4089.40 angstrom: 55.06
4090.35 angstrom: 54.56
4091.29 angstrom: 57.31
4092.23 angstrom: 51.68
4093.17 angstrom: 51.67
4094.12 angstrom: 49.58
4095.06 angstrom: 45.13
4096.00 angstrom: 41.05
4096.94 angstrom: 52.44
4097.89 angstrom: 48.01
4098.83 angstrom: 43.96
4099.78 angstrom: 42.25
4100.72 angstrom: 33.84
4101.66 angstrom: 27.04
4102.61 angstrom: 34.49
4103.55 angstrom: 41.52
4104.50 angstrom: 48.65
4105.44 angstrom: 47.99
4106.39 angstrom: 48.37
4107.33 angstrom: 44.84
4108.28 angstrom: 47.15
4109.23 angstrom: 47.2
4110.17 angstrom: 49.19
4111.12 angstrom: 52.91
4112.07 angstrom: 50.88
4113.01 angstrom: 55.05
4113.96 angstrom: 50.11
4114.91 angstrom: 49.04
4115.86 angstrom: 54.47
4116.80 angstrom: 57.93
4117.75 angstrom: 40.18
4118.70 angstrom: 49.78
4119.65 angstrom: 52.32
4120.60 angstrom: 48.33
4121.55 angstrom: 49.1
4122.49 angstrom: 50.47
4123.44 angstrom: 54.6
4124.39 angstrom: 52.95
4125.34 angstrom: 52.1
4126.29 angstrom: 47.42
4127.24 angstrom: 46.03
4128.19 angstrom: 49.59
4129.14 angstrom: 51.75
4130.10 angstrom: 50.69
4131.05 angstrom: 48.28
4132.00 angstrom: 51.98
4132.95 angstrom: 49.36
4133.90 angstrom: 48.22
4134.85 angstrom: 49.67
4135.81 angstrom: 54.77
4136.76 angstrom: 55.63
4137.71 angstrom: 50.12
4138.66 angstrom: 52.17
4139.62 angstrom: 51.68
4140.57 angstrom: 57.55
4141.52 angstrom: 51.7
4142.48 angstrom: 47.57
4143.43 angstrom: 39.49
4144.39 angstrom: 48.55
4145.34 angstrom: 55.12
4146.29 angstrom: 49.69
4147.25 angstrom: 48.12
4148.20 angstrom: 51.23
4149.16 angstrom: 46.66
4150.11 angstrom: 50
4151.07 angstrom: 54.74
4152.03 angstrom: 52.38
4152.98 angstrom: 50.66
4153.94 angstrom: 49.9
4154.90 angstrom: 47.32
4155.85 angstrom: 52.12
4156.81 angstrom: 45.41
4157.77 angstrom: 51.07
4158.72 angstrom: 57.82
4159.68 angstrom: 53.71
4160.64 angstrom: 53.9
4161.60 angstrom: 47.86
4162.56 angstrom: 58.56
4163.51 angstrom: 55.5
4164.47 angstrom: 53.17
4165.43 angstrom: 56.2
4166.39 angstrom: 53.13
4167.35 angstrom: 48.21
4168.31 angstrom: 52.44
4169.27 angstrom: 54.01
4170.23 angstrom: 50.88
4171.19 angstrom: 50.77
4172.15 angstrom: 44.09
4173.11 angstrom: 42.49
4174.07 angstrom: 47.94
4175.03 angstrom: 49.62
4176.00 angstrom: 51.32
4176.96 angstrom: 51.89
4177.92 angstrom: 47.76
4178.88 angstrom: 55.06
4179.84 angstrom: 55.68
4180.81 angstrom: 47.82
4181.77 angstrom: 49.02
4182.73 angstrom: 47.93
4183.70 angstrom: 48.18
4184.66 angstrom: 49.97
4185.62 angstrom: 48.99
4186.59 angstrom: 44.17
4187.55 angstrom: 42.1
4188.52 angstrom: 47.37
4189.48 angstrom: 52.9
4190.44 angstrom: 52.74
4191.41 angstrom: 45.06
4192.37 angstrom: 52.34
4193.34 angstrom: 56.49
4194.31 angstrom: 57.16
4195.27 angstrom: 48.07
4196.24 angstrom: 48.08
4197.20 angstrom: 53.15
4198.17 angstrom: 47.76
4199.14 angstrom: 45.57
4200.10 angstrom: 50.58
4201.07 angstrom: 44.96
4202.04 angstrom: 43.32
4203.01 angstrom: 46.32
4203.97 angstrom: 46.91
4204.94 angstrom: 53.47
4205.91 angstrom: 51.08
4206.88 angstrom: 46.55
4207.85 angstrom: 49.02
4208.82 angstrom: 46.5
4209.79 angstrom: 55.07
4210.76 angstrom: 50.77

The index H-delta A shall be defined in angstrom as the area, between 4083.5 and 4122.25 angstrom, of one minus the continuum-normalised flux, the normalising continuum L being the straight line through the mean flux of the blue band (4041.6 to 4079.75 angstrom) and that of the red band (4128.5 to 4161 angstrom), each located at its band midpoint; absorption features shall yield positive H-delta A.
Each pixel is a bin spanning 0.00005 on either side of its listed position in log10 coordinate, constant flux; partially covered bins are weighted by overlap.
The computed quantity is 1.4 angstrom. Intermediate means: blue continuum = 48.8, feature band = 48.1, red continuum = 50.8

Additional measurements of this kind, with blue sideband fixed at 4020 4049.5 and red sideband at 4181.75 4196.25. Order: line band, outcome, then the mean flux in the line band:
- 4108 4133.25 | -0.6 angstrom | 50.4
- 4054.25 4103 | 0.8 angstrom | 48.1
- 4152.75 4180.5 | -1.1 angstrom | 51.3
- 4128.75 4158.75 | -0.8 angstrom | 50.6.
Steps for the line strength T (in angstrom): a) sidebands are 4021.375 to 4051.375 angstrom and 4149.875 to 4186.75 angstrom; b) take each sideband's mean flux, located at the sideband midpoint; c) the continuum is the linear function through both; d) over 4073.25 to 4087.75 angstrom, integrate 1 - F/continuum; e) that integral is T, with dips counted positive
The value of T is 0.21 angstrom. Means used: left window 48.8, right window 50.9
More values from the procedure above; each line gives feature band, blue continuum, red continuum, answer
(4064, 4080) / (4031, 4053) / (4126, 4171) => 0.3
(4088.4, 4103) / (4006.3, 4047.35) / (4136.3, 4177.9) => 1.1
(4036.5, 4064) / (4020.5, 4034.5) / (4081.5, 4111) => -0.8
